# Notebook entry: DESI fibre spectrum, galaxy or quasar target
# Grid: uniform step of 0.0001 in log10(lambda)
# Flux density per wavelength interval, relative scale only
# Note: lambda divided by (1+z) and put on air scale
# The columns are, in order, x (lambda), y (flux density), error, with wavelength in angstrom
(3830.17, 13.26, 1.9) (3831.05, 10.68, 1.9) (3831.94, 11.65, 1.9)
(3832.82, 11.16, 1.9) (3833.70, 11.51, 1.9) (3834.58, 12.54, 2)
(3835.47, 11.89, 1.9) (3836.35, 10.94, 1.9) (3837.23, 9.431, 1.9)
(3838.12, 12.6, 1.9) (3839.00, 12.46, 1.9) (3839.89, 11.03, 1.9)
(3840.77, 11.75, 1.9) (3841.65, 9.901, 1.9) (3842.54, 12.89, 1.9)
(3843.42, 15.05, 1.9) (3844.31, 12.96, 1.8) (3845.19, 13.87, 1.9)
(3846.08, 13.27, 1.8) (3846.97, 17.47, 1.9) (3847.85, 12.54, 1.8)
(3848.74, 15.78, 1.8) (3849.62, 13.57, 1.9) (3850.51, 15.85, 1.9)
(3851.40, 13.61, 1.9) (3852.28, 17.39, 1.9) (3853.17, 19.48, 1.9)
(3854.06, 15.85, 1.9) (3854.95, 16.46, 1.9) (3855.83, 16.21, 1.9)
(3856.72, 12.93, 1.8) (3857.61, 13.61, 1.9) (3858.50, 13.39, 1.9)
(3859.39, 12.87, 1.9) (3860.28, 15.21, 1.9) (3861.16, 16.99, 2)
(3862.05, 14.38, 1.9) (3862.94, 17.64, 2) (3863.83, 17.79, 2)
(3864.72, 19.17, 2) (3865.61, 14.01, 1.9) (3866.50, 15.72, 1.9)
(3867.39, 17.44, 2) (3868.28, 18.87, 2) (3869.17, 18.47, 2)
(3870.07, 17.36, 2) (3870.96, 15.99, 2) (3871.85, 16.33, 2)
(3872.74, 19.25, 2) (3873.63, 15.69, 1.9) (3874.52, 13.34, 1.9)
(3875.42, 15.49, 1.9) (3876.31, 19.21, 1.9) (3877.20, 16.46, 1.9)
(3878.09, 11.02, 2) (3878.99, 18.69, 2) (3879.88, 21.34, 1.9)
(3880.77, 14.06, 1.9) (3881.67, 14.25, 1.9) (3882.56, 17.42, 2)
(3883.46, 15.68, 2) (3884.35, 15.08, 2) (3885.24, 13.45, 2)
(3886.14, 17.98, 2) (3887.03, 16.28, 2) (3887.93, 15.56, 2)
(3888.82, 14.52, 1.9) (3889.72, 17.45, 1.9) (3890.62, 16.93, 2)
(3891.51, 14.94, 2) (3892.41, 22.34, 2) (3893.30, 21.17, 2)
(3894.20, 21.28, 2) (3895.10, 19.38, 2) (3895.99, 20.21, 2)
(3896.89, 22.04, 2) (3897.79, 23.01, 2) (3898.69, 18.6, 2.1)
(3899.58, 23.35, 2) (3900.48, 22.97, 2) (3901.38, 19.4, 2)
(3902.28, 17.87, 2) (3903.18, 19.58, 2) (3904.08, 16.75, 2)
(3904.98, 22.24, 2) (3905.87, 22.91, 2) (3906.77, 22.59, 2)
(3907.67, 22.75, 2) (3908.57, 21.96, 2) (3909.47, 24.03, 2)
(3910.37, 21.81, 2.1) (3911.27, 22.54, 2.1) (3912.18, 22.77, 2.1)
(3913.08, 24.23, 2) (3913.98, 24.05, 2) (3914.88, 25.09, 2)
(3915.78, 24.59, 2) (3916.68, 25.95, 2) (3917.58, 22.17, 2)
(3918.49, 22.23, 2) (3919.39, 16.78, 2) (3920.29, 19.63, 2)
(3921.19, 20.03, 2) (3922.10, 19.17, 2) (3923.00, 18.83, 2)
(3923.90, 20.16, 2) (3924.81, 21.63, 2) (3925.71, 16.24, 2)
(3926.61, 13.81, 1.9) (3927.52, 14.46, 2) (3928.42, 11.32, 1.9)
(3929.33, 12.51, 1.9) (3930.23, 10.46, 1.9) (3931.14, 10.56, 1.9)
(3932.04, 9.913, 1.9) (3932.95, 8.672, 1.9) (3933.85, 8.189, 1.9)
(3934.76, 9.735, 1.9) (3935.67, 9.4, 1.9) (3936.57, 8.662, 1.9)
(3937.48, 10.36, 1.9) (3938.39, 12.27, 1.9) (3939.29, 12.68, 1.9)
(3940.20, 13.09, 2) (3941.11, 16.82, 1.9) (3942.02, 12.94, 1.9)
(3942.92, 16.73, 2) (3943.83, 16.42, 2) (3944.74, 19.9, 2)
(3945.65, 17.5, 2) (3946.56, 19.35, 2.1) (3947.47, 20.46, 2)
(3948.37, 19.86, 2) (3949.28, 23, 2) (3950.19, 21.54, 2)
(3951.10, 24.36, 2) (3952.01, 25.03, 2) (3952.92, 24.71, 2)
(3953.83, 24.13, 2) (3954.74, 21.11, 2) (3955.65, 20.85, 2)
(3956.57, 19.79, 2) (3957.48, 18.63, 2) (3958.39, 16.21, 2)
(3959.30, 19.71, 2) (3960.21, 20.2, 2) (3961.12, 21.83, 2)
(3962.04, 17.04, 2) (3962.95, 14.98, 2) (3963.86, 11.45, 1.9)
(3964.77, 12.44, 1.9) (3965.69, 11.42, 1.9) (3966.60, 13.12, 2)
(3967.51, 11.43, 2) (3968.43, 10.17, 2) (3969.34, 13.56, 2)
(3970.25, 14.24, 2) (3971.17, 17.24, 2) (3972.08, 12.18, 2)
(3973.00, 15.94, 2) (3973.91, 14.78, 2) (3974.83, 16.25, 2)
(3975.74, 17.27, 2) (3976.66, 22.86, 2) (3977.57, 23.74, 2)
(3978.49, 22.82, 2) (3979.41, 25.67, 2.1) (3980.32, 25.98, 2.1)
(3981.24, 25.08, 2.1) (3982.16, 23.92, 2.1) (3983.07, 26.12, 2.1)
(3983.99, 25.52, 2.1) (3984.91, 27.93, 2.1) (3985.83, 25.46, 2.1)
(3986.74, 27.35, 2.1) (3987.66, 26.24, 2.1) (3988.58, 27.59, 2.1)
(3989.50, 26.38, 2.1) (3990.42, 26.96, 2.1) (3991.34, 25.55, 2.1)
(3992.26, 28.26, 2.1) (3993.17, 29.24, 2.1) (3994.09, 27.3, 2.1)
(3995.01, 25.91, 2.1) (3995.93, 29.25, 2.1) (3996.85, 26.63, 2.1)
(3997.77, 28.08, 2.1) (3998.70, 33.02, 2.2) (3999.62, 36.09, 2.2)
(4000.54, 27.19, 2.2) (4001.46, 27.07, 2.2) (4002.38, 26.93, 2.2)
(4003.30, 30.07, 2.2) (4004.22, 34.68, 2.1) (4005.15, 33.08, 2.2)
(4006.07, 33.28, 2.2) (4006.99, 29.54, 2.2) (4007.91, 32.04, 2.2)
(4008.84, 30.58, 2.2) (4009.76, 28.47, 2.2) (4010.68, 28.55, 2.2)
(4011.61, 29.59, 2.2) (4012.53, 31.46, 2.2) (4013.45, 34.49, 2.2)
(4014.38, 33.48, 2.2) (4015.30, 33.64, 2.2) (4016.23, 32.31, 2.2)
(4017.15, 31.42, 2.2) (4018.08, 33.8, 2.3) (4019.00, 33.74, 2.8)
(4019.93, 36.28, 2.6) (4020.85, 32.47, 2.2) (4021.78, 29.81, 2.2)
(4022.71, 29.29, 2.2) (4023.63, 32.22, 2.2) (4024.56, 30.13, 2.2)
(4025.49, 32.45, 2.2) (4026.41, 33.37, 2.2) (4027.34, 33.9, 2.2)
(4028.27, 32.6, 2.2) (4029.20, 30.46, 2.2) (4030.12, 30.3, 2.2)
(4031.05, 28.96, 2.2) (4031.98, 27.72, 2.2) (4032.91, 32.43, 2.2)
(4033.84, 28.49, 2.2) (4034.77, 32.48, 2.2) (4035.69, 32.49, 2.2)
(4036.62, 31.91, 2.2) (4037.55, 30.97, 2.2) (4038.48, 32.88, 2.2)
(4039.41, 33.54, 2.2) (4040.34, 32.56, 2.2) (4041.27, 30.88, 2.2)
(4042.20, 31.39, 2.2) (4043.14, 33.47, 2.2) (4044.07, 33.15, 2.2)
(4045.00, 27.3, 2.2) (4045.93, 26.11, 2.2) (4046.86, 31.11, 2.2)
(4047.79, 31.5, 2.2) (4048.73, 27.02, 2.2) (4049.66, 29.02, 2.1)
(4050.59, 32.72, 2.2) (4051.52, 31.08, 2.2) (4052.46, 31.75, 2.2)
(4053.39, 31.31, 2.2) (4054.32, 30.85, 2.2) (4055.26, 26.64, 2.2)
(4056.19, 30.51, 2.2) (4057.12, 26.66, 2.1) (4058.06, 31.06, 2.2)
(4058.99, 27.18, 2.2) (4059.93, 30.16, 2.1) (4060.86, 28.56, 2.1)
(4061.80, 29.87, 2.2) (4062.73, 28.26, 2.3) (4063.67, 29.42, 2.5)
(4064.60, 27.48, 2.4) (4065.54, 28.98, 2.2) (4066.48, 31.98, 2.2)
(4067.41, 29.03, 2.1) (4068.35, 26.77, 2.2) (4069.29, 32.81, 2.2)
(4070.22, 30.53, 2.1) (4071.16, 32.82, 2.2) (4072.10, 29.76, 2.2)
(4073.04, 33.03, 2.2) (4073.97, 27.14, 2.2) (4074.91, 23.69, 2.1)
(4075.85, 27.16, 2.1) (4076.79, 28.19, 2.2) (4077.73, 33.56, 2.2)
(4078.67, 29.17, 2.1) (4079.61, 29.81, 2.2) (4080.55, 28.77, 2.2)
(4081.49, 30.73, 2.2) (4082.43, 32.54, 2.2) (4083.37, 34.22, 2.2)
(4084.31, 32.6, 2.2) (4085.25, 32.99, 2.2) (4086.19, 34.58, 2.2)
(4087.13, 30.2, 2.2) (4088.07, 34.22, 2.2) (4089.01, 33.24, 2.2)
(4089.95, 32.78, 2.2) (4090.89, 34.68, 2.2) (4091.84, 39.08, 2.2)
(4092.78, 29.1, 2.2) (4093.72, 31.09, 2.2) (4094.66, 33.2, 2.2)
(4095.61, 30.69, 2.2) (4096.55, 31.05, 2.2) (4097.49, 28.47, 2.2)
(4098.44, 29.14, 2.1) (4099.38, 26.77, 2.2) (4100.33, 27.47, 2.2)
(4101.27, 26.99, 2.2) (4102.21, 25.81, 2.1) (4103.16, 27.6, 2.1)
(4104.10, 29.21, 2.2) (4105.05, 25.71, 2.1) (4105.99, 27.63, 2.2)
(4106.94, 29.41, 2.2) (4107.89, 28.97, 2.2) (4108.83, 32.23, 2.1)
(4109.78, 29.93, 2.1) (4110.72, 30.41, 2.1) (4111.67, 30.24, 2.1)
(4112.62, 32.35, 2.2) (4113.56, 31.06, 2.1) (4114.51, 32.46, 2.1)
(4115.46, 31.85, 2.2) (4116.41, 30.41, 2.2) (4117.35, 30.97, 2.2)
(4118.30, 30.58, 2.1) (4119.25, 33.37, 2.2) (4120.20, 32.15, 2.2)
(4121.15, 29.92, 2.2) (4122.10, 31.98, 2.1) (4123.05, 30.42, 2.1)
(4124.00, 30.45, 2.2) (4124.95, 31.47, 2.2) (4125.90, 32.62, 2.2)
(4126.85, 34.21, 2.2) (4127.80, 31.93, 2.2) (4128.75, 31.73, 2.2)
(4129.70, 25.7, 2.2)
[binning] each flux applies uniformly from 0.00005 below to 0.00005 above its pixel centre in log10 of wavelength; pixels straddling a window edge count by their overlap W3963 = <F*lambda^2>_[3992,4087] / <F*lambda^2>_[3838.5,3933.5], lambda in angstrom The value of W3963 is 1.9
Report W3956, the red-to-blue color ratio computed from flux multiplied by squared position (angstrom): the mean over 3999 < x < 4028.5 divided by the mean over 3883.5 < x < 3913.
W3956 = 1.70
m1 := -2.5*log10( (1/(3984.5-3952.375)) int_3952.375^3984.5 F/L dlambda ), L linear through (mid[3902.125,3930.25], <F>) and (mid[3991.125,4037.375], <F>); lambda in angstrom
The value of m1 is 0.36 mag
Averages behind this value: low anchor 20.2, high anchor 30.9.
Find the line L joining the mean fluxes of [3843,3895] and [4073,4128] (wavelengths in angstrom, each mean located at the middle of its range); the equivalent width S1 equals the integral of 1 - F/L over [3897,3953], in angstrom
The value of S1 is 3.3 angstrom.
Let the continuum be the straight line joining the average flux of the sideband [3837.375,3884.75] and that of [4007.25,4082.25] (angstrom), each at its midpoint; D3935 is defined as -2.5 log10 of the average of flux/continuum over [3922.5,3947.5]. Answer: 0.47 mag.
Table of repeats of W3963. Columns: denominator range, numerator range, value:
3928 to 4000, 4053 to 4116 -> 1.65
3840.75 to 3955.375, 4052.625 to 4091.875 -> 1.91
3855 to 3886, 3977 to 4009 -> 1.86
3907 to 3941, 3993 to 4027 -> 1.90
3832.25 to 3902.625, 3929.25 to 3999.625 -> 1.28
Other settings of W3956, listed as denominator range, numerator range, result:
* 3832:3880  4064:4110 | 2.28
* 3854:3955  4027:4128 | 1.88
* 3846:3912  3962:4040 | 1.62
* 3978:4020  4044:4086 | 1.06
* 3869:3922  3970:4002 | 1.34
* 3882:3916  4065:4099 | 1.69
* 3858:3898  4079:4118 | 2.02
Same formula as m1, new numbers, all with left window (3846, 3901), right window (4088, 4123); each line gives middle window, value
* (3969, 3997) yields 0.00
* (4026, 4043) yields -0.19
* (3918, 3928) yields 0.08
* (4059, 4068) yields -0.04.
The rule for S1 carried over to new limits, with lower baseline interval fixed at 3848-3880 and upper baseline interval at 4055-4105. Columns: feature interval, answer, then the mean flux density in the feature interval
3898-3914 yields -2.4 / 21.6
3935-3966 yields 6.1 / 17.5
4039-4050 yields -1.1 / 30.6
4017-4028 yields -2.5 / 32.4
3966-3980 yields 3.9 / 16.8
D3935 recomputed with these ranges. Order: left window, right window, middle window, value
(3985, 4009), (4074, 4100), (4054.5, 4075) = 0.045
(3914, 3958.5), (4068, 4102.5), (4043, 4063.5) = -0.072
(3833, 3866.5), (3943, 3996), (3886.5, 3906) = -0.160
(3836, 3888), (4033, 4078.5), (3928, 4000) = 0.203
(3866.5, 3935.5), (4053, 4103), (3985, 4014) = -0.175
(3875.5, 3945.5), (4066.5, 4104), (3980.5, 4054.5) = -0.183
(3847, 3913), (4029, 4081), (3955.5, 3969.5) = 0.435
